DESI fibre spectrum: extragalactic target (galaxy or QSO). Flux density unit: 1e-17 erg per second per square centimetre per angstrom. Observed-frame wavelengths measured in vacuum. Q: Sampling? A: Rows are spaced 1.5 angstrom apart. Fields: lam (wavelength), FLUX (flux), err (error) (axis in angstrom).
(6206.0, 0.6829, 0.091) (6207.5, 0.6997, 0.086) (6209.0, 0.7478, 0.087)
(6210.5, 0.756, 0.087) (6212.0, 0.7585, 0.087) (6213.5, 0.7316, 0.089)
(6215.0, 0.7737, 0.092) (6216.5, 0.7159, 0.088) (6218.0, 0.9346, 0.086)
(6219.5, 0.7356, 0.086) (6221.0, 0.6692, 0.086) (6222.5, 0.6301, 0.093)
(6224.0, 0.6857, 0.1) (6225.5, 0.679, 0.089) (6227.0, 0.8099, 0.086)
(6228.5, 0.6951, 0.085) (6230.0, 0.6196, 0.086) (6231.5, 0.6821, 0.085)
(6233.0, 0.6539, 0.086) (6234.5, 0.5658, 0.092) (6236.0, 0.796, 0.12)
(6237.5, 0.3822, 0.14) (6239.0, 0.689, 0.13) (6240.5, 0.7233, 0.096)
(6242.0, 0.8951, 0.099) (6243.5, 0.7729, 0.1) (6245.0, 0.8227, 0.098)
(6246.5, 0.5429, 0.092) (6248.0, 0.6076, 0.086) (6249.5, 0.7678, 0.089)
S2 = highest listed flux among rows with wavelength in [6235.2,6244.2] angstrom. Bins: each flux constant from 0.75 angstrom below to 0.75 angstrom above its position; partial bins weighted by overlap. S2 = 0.8951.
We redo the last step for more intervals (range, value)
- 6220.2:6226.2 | 0.6857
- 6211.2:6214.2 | 0.7585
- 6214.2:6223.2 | 0.9346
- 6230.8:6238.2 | 0.796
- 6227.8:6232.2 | 0.6951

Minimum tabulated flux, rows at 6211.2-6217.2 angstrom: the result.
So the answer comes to 0.7159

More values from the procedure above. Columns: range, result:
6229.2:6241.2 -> 0.3822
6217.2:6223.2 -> 0.6301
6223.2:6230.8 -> 0.6196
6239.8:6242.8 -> 0.7233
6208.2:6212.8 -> 0.7478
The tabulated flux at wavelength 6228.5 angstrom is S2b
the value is 0.6951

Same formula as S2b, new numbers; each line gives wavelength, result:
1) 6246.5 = 0.5429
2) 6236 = 0.796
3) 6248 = 0.6076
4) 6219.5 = 0.7356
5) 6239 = 0.689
